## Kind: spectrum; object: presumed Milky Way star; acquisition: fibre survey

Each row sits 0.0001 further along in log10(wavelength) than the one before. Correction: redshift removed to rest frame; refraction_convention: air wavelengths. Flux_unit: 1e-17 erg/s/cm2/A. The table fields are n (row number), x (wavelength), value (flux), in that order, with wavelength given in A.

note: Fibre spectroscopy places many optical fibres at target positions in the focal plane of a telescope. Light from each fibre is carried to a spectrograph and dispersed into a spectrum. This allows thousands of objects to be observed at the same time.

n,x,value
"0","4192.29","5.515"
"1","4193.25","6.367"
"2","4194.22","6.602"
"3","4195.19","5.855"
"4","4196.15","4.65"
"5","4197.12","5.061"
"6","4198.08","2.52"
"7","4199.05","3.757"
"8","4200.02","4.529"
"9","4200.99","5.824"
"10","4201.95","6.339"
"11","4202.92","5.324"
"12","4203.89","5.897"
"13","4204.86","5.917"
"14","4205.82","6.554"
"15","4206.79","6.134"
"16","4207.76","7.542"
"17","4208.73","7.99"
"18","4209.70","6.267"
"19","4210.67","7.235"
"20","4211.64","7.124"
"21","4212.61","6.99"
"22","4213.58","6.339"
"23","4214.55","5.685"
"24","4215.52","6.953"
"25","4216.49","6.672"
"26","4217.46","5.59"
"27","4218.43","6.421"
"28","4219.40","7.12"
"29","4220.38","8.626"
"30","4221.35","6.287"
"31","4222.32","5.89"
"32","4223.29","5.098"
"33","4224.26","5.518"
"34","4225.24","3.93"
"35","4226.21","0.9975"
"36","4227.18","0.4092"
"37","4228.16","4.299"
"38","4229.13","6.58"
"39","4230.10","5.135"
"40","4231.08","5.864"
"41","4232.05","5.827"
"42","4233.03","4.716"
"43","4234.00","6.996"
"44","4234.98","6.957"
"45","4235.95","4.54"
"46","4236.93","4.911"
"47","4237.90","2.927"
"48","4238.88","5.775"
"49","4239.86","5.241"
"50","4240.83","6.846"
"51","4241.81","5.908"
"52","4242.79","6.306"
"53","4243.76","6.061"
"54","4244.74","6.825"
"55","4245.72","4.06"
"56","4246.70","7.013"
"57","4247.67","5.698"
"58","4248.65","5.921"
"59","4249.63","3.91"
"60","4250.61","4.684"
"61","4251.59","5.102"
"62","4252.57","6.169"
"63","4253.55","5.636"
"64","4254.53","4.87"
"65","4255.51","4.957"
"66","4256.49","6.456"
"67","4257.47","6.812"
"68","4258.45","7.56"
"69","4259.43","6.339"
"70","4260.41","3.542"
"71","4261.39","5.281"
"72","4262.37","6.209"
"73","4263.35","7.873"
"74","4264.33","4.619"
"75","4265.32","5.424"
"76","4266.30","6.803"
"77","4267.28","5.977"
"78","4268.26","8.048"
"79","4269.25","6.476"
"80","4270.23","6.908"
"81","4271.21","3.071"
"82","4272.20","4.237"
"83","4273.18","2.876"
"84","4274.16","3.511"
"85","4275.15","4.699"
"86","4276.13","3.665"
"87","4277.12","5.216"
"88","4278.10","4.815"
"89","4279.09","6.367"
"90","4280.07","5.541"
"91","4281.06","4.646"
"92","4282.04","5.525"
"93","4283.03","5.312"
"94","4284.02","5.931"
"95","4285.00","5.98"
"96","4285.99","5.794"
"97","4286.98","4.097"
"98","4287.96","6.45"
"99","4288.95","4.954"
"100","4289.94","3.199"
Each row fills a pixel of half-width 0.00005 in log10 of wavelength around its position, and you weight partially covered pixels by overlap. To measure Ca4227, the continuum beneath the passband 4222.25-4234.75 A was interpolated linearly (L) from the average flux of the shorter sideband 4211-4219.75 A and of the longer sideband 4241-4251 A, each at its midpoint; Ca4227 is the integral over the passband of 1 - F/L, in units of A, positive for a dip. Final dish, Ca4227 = 2.9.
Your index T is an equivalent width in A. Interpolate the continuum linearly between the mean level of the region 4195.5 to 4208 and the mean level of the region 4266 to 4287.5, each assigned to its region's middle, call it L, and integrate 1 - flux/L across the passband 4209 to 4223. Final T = -3.5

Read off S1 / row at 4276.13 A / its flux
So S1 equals 3.665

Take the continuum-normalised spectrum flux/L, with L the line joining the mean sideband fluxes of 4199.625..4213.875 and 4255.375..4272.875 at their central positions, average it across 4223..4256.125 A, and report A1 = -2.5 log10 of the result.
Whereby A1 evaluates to 0.18 mag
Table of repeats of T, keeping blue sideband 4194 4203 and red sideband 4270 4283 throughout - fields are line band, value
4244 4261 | -3.0 A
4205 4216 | -4.1 A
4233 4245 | -2.2 A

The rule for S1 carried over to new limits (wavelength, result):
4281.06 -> 4.646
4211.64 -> 7.124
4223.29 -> 5.098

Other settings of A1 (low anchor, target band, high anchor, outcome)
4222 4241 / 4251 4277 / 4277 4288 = -0.05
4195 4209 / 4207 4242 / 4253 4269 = -0.01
